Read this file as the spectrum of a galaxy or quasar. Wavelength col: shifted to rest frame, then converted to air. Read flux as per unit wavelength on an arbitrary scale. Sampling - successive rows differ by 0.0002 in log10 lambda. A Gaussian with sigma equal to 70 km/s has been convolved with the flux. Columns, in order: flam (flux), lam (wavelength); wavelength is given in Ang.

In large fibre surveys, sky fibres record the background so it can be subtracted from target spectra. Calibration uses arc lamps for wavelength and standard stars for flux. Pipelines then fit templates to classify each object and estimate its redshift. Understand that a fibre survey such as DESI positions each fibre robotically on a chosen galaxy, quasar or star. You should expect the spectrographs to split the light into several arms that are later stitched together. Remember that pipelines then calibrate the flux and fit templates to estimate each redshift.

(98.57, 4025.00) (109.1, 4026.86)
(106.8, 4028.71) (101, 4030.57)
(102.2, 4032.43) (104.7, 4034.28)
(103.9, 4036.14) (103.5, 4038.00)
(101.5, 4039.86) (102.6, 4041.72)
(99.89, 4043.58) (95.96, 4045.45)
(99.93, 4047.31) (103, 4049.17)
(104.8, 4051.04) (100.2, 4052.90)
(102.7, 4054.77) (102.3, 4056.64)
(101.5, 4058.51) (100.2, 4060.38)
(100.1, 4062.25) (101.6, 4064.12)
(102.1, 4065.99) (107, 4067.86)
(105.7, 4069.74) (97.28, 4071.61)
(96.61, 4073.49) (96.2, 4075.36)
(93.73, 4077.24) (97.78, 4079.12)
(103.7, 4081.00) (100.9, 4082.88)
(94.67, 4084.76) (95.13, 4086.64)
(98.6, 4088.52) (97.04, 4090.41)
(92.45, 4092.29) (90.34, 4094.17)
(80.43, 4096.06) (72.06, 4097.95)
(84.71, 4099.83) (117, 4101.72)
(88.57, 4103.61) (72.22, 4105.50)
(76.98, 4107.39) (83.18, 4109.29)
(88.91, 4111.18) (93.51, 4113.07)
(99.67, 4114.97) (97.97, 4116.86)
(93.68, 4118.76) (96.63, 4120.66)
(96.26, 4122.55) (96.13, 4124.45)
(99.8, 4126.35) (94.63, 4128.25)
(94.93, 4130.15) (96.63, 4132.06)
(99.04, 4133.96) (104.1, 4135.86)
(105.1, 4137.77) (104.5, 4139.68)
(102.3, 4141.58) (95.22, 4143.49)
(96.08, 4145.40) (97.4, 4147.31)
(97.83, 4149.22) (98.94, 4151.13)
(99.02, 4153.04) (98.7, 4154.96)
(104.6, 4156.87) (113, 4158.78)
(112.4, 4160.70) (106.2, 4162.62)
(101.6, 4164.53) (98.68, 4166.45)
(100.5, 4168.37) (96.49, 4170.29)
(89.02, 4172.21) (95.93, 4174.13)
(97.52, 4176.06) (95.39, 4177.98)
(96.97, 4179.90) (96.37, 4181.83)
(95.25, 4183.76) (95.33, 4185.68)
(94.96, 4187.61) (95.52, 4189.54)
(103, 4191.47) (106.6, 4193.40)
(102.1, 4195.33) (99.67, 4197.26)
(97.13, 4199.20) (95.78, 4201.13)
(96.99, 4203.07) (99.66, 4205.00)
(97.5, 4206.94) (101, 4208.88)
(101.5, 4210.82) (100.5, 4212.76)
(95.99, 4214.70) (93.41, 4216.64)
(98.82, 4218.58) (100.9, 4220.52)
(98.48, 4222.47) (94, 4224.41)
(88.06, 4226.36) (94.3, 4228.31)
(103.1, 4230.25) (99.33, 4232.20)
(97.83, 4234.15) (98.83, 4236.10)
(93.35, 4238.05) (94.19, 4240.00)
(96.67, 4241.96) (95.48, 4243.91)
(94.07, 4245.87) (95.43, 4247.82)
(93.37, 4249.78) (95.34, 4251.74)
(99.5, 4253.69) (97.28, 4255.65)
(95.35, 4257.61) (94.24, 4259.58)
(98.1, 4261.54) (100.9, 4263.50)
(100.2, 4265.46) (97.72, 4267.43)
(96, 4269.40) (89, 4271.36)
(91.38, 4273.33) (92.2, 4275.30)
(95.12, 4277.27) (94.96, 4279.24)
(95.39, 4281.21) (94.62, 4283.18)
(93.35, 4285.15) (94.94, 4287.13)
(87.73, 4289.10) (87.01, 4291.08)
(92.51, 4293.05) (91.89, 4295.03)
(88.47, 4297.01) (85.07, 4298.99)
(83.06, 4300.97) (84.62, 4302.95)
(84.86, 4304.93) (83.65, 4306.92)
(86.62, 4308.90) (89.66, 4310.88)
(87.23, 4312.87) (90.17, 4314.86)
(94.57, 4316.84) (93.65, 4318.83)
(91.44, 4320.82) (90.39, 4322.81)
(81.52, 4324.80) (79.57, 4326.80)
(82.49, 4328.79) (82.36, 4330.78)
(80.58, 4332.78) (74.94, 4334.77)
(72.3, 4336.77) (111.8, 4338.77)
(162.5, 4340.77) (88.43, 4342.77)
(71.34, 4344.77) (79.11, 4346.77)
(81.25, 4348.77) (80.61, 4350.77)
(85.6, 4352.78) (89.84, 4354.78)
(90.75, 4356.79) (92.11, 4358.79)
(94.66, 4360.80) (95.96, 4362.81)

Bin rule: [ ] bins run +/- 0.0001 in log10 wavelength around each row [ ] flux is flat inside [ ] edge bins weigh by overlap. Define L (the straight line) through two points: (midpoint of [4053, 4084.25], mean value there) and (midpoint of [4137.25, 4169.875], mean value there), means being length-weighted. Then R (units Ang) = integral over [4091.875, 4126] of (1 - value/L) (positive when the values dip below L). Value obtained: 3.7 Ang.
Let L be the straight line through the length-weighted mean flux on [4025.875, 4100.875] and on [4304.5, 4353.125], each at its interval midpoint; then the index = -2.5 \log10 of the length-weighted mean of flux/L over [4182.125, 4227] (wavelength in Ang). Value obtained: -0.054 mag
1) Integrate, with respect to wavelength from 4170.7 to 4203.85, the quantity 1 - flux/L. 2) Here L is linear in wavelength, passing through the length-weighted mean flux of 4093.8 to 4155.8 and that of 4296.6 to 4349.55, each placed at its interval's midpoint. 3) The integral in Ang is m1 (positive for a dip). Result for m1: -1.73 Ang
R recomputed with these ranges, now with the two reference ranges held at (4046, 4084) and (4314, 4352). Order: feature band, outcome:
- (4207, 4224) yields -0.8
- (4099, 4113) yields 1.6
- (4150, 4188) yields -1.3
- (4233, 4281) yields -1.8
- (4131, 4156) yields -0.6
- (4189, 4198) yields -0.6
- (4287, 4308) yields 0.7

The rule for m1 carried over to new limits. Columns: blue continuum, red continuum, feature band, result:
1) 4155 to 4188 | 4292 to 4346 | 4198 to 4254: -0.7 Ang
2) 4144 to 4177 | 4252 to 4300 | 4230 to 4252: -0.1 Ang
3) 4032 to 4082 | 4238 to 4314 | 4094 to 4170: 1.4 Ang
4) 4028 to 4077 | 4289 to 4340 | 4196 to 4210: -0.8 Ang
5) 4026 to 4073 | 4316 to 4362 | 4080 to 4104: 1.6 Ang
